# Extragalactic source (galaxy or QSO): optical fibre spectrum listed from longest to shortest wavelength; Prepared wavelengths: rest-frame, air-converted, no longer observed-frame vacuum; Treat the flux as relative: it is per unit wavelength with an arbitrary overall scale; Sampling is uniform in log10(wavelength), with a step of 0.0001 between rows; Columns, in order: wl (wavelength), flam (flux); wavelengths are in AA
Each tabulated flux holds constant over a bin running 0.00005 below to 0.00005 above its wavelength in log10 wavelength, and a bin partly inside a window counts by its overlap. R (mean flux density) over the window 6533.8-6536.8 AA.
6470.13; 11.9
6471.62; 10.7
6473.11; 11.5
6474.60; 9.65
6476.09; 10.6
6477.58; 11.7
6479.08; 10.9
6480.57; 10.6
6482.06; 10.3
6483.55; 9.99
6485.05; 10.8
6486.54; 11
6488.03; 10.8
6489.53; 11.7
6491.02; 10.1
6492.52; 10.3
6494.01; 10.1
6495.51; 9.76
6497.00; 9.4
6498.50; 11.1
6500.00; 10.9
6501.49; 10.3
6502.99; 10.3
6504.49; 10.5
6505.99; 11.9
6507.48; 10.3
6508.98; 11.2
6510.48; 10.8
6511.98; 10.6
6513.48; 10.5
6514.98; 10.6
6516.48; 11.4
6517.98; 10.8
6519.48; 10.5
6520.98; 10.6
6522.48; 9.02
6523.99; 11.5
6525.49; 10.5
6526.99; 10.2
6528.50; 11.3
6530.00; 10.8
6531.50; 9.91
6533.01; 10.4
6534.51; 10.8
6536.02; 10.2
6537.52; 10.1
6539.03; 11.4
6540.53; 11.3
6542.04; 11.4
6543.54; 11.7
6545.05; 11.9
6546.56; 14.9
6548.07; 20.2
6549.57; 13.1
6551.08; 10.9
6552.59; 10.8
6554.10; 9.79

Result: 10.5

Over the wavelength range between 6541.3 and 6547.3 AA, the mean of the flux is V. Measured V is 12.5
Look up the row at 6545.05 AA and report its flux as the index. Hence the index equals 11.9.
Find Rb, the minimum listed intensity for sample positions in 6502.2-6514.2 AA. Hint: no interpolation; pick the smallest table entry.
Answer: 10.3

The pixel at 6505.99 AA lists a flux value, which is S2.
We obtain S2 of 11.9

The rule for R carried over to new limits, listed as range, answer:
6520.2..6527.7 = 10.4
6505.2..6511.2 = 11.1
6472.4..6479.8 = 10.9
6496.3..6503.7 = 10.4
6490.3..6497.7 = 9.94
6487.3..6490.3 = 11.2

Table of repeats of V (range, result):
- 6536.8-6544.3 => 11.2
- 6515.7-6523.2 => 10.5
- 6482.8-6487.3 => 10.6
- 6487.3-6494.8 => 10.6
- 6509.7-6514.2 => 10.6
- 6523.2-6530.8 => 10.8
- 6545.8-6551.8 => 14.8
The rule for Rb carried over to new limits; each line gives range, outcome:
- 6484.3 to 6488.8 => 10.8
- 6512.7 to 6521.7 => 10.5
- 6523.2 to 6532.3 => 9.91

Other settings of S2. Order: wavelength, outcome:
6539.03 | 11.4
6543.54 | 11.7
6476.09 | 10.6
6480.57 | 10.6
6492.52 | 10.3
